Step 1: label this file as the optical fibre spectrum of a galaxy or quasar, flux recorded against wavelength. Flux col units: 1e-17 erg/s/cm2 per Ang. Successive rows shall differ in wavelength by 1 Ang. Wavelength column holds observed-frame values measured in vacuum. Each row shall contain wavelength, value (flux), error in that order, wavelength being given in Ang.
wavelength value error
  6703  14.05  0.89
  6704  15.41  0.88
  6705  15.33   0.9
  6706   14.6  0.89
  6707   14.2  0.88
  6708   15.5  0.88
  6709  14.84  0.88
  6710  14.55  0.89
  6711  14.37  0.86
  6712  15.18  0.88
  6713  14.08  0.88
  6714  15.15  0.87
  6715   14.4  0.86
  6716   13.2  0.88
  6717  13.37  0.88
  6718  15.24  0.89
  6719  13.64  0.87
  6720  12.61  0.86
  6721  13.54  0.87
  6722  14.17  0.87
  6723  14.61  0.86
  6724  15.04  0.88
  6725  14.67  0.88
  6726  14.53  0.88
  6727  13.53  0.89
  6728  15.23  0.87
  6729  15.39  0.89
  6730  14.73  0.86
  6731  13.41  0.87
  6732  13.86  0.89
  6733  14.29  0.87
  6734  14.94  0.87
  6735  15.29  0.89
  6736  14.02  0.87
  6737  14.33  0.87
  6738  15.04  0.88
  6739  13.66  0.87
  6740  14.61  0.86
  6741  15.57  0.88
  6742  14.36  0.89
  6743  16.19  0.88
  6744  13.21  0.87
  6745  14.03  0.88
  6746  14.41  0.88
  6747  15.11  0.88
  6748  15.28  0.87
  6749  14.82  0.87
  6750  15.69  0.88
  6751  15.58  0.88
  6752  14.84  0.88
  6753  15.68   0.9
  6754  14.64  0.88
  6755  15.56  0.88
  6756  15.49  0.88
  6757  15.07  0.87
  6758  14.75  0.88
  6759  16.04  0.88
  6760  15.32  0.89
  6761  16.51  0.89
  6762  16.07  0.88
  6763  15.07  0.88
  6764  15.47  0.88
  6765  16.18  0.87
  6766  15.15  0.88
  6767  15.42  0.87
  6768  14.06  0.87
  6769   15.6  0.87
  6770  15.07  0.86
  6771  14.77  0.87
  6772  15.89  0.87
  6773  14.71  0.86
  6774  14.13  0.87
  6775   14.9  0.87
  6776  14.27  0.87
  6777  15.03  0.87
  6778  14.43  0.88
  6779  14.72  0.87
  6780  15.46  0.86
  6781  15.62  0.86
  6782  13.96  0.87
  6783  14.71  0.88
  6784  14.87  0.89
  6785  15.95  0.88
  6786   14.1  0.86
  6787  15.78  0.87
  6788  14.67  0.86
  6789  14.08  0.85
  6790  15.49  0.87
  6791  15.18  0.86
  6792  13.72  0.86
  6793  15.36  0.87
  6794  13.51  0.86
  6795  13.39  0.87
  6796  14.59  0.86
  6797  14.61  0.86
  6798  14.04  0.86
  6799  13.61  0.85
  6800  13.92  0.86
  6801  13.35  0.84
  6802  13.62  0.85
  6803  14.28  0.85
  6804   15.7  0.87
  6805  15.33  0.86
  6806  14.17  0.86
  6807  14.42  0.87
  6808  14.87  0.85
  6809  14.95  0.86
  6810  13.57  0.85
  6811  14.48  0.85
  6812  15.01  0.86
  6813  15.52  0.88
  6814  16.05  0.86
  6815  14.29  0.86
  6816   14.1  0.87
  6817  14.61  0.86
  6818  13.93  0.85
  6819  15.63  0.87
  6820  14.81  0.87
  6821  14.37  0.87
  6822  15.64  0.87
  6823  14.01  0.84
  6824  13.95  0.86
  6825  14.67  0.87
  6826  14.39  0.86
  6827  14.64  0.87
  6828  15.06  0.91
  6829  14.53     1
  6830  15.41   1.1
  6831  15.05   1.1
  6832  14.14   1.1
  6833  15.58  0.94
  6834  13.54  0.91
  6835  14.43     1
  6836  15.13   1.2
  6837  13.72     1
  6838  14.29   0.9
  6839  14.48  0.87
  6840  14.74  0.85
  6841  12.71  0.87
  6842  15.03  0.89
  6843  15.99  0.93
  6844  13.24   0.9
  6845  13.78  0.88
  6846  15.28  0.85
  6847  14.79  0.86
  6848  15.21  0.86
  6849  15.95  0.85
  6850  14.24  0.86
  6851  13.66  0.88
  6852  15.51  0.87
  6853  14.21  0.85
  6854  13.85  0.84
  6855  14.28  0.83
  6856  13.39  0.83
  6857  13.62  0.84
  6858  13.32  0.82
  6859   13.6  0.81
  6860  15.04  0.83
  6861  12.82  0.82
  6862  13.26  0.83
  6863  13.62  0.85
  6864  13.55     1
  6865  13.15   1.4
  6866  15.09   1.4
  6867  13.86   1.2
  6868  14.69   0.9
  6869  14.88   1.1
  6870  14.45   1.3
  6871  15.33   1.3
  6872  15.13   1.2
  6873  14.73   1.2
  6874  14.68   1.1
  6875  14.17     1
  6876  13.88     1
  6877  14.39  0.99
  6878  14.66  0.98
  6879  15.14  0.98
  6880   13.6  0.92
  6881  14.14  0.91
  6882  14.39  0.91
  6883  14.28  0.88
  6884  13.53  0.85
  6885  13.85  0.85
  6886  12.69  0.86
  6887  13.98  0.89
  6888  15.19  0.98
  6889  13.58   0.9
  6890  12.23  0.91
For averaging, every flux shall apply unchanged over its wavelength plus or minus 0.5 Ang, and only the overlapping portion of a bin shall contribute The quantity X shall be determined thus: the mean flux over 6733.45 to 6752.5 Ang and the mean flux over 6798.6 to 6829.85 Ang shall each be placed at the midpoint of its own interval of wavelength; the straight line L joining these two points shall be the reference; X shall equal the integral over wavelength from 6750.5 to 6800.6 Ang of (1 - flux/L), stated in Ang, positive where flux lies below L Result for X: -0.8 Ang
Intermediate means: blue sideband 14.8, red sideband 14.6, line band 14.9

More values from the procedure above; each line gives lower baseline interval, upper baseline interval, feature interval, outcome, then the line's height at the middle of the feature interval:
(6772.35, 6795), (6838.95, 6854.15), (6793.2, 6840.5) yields 0.40 Ang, 14.6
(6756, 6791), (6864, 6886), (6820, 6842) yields 0.22 Ang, 14.7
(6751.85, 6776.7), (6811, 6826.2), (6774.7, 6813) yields 0.96 Ang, 15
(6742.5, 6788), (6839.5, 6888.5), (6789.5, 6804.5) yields 0.54 Ang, 14.8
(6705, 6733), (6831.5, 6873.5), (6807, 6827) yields -0.47 Ang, 14.3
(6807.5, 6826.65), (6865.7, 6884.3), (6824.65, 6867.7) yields 0.75 Ang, 14.6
